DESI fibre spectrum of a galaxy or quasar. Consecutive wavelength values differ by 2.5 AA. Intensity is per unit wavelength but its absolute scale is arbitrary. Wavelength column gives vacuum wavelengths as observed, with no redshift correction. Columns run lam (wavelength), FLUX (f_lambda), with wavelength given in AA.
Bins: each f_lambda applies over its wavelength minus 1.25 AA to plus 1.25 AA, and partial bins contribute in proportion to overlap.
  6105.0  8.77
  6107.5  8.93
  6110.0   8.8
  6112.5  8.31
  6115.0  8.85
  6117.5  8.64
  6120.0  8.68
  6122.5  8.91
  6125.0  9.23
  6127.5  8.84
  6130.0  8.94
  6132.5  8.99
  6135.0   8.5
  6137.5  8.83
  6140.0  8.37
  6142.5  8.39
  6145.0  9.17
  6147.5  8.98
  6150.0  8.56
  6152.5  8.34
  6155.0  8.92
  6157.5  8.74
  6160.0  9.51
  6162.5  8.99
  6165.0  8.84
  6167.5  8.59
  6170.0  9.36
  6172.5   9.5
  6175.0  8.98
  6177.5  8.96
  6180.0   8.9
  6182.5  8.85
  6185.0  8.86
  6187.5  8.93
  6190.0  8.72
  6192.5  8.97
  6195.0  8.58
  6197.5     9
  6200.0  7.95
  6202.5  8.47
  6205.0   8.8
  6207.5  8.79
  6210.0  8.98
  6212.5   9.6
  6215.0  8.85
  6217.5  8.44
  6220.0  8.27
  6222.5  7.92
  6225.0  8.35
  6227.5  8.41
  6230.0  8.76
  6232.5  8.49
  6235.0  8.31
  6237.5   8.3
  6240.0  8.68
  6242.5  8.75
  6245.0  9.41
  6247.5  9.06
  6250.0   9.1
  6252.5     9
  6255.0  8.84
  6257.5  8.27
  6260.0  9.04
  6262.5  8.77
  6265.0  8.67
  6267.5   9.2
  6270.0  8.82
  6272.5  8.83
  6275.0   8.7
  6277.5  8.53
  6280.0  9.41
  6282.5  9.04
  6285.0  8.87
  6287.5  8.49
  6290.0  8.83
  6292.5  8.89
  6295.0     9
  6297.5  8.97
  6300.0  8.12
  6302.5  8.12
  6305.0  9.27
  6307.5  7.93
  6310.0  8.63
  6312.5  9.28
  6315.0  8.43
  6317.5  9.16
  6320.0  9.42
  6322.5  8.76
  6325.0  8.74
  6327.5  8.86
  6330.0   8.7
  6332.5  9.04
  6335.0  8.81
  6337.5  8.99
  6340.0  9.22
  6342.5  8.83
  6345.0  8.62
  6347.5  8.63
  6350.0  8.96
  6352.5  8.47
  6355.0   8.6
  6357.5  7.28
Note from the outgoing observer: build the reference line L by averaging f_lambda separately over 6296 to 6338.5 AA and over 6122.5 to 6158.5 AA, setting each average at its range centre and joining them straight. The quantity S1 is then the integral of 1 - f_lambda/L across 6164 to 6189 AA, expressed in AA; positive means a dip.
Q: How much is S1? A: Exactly -0.6 AA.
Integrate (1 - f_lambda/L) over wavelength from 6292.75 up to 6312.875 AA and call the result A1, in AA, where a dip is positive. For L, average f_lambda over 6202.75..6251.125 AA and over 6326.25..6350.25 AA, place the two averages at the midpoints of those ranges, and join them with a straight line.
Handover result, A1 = 0.36 AA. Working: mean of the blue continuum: 8.69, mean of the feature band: 8.65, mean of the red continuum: 8.86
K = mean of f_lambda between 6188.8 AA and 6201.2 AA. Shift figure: 8.65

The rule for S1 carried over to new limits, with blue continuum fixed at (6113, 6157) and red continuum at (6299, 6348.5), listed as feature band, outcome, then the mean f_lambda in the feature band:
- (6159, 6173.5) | -0.6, 9.12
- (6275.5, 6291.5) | -0.1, 8.85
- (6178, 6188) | -0.1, 8.89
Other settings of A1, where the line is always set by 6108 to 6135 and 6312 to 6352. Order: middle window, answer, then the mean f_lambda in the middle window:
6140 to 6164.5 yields 0.0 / 8.82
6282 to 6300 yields 0.1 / 8.81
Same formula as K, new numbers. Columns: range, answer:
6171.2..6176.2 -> 9.24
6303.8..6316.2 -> 8.71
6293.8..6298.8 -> 8.98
